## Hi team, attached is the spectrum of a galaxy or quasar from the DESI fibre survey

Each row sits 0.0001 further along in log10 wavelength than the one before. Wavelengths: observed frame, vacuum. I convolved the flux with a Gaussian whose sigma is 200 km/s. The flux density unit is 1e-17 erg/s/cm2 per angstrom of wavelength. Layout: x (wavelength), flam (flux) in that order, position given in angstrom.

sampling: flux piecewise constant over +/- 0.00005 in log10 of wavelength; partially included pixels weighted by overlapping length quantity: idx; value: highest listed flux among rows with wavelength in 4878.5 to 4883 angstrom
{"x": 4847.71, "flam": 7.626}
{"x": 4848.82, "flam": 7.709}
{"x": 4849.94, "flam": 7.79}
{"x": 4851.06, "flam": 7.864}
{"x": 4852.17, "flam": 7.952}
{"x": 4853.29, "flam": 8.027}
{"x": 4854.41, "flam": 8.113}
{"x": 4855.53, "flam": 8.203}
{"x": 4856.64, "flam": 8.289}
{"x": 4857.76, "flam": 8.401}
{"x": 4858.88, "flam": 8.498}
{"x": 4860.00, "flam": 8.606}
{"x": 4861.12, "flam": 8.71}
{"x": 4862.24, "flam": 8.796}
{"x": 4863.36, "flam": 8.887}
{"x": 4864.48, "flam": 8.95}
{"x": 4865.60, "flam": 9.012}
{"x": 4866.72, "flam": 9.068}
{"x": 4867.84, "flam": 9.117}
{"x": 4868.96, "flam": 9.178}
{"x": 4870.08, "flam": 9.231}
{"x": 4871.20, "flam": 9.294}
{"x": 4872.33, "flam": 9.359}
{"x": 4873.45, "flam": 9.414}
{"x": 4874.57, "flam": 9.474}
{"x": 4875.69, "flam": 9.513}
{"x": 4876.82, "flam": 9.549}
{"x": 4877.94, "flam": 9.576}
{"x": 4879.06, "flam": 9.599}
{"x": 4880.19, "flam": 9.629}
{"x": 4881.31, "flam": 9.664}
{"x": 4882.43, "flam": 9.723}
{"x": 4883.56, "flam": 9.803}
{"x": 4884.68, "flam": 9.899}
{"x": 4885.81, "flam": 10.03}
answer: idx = 9.723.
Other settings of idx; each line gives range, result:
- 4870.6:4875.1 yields 9.474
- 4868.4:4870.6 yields 9.231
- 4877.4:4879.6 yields 9.599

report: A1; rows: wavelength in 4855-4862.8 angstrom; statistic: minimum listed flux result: 8.203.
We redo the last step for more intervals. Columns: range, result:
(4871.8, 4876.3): 9.359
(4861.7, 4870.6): 8.796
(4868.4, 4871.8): 9.178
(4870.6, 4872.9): 9.294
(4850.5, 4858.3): 7.864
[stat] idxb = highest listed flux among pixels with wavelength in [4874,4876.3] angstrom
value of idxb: 9.513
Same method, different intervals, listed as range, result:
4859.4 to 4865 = 8.95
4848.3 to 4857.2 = 8.289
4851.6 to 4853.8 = 8.027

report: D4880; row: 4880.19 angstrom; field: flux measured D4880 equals 9.629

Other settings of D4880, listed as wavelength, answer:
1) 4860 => 8.606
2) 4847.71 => 7.626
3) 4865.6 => 9.012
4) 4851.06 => 7.864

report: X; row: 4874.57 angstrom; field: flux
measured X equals 9.474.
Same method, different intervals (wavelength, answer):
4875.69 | 9.513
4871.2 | 9.294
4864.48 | 8.95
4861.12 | 8.71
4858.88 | 8.498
